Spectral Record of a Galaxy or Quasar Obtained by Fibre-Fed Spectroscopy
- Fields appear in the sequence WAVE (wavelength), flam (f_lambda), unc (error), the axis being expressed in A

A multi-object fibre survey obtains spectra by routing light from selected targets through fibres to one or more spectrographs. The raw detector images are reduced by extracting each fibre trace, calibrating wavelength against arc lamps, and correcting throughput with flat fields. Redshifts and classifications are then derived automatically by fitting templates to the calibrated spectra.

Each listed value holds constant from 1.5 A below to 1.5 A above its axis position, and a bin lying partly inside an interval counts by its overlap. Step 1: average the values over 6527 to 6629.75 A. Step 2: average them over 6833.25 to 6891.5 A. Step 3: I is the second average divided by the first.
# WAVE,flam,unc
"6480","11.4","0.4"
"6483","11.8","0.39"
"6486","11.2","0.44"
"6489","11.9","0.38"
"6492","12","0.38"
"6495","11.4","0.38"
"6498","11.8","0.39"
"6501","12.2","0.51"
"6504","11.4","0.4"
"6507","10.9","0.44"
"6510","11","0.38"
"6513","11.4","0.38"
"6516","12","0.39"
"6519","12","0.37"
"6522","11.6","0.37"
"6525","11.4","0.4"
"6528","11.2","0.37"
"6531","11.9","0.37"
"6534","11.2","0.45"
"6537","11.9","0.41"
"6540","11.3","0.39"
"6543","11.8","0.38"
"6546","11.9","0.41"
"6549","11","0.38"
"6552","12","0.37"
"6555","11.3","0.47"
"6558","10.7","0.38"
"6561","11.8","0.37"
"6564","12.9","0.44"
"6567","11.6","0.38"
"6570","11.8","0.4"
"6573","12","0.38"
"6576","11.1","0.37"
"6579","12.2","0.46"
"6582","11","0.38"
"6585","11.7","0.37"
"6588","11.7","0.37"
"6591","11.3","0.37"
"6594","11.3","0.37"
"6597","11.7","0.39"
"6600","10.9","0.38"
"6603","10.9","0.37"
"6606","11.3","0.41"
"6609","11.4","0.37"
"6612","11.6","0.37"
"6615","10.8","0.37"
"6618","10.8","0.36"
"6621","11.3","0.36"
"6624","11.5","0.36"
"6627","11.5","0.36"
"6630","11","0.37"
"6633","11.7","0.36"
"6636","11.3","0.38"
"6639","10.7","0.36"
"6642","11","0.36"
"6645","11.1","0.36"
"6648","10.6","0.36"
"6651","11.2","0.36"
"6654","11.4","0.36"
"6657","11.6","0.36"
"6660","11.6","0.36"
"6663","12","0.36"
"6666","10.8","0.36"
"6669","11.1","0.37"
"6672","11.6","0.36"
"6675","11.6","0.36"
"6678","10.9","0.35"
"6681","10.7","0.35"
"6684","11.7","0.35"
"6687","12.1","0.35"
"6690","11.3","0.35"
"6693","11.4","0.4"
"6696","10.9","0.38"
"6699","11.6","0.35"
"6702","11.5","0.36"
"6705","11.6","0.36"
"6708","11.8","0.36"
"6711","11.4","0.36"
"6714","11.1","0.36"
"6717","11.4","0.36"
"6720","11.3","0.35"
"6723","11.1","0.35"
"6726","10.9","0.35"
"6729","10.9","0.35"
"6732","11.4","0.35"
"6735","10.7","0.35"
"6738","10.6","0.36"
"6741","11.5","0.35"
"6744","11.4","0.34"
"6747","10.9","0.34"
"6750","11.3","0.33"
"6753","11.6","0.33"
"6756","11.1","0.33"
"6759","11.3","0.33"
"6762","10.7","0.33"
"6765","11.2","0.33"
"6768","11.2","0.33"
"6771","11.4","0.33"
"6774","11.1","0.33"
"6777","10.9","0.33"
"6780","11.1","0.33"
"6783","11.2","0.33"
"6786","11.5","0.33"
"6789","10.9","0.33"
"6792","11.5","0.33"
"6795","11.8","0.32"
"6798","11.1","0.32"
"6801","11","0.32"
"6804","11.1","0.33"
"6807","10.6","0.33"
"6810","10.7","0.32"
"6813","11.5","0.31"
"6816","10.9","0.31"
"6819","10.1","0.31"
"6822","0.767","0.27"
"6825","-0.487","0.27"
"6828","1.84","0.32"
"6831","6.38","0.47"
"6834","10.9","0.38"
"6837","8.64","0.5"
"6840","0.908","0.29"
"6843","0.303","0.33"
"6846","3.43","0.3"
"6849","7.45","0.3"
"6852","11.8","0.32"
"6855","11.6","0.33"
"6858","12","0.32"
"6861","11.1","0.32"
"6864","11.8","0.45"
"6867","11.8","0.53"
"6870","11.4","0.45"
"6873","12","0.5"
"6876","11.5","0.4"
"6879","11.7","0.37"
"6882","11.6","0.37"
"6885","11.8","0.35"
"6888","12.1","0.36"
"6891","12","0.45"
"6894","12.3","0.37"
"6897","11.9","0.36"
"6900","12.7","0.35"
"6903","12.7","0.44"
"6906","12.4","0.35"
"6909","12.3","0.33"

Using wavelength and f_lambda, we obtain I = 0.85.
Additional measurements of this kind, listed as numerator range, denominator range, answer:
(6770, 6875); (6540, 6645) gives 0.81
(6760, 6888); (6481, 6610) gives 0.83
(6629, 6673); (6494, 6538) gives 0.97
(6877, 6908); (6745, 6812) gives 1.09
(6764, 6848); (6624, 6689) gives 0.77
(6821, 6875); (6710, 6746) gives 0.68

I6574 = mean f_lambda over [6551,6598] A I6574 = 11.6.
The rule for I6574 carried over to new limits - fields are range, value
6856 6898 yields 11.8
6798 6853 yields 7.17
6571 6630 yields 11.4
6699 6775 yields 11.2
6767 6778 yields 11.2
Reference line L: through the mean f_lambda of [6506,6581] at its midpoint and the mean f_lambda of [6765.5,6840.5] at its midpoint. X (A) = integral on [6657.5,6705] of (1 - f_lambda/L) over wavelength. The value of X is -4.7 A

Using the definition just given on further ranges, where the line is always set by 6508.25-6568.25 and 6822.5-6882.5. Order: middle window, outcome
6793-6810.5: -4.7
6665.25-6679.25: -1.5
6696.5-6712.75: -2.9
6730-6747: -3.0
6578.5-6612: -1.2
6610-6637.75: -1.6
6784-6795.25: -3.2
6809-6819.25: -2.7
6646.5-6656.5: -0.7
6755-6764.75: -2.0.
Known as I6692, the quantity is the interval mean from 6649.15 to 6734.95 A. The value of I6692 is 11.3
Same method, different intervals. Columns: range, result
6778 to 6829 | 9.33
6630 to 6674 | 11.3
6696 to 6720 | 11.4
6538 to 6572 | 11.7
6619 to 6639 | 11.3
